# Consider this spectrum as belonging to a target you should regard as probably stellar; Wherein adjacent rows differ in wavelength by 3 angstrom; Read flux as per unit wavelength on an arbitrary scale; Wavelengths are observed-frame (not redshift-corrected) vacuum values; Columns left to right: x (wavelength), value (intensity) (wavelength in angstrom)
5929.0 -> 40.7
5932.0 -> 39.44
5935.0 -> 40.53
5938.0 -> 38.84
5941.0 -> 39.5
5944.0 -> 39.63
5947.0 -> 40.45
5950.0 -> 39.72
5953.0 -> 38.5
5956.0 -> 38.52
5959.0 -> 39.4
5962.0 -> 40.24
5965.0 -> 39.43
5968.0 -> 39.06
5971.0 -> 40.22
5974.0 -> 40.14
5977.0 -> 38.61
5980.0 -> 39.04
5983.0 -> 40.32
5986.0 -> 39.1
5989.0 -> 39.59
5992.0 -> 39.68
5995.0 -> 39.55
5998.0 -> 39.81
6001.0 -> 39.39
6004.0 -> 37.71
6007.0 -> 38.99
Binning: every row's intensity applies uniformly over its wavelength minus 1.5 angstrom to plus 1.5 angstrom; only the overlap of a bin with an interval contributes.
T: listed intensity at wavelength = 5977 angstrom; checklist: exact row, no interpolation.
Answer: 38.61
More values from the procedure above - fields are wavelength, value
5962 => 40.24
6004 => 37.71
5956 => 38.52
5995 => 39.55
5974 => 40.14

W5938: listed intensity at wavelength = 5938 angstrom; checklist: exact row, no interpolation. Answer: 38.84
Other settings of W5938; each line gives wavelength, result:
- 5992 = 39.68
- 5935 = 40.53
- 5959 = 39.4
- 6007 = 38.99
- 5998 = 39.81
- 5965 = 39.43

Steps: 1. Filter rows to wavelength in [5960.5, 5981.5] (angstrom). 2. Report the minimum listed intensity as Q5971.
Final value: 38.61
